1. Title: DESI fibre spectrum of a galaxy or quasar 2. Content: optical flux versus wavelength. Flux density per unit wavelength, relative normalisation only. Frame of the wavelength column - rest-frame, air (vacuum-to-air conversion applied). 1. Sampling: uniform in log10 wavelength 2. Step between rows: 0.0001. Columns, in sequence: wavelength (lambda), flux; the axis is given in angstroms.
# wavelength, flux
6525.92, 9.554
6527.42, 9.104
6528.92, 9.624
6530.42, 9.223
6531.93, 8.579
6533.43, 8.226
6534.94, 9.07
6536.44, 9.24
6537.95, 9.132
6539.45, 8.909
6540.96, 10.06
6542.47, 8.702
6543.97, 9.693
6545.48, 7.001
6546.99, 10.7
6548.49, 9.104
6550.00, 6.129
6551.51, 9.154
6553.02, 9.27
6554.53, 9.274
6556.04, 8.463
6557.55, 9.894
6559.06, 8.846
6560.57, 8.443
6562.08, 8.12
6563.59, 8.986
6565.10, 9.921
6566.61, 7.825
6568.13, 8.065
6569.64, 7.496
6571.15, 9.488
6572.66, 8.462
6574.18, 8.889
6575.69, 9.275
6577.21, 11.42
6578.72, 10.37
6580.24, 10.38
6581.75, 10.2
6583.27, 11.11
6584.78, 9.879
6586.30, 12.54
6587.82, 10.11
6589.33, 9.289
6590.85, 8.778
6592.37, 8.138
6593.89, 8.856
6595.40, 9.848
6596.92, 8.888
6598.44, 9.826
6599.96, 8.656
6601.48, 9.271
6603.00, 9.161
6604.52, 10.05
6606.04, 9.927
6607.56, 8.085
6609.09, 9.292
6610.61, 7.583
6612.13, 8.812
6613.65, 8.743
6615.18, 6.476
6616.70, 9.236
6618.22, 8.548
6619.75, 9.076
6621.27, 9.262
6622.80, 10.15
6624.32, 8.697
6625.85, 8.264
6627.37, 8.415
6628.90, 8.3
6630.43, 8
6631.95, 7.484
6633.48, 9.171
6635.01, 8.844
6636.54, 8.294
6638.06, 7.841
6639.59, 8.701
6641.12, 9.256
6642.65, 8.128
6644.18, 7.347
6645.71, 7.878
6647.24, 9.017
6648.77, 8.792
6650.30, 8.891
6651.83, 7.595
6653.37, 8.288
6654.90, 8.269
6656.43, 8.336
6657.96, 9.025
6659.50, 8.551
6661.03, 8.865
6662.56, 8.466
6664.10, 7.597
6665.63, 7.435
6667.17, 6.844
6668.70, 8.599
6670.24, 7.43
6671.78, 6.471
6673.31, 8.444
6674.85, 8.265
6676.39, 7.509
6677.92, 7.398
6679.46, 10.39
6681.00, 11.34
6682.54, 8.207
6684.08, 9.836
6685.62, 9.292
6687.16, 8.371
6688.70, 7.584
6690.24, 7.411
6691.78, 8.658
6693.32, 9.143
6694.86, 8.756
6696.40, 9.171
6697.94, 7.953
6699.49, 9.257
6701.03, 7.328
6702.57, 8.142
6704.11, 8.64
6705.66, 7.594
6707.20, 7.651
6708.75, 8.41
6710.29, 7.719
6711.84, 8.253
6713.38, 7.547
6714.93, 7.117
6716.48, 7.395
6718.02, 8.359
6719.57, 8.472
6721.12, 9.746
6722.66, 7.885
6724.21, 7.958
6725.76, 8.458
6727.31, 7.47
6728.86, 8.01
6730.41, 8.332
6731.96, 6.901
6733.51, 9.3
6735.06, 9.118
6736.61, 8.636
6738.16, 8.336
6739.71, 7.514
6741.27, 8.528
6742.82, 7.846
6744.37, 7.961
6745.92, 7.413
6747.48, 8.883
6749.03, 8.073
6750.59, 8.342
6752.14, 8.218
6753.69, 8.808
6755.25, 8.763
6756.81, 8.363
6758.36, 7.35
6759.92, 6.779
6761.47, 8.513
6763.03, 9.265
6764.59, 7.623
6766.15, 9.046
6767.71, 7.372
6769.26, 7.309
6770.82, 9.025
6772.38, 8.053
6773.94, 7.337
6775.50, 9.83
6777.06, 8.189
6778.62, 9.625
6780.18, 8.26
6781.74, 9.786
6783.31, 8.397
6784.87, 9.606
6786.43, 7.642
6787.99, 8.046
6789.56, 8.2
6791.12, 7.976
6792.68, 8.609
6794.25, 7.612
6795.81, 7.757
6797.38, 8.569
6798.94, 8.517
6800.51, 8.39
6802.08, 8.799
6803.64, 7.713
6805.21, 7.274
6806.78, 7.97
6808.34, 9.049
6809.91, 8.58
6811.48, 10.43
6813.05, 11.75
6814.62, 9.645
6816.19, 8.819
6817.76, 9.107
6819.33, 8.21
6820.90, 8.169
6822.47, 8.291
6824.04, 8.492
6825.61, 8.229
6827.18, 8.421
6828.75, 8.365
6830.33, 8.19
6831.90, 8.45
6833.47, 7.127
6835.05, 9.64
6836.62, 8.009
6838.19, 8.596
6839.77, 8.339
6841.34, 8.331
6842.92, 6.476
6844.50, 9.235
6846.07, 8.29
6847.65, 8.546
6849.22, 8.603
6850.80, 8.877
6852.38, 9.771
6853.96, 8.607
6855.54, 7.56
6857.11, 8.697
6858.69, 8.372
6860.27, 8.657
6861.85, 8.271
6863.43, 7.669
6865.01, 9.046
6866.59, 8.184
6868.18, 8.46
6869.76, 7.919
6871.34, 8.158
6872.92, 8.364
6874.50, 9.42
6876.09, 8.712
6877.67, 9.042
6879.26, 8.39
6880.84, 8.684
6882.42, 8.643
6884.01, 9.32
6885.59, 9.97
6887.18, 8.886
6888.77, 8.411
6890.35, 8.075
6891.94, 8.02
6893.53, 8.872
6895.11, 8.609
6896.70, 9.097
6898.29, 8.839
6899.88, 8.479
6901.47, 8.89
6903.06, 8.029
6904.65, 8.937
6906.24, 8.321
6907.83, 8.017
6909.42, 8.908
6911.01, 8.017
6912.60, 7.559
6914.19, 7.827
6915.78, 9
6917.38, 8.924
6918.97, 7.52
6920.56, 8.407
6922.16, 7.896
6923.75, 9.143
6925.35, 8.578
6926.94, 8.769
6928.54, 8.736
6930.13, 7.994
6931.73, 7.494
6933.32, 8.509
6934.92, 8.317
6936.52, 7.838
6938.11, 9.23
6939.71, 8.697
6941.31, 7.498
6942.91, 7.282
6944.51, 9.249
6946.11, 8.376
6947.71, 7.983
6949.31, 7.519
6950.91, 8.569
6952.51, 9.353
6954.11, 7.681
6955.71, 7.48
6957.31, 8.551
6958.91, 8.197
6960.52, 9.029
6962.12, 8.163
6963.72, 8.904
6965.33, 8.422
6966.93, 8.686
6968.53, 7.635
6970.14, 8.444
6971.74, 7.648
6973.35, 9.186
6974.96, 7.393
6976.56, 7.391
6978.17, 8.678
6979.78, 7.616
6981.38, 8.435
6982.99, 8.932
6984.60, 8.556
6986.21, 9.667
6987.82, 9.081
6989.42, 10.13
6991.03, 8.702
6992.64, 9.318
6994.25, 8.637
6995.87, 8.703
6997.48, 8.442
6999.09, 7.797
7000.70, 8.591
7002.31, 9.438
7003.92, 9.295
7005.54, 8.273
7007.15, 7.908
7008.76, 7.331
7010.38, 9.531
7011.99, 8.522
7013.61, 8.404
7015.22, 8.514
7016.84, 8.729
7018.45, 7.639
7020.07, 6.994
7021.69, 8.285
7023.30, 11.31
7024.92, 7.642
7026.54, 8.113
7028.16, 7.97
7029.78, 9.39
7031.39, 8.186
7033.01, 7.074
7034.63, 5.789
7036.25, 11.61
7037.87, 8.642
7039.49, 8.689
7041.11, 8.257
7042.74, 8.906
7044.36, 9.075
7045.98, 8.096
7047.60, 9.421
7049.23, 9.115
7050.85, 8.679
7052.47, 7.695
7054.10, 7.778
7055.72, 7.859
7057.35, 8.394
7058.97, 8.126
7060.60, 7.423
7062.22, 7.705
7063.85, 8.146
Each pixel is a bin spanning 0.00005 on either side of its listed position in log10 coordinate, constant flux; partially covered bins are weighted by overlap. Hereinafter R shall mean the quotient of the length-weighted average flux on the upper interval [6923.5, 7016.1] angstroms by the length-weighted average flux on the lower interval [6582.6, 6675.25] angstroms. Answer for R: 0.97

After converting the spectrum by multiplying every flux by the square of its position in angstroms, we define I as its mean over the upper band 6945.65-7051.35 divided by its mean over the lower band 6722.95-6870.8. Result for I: 1.1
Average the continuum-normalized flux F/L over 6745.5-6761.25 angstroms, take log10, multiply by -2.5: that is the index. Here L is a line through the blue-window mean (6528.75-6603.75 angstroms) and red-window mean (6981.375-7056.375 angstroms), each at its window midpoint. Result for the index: 0.10 mag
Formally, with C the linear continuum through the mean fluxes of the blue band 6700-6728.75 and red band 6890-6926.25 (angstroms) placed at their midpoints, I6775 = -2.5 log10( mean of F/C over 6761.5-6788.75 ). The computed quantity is -0.04 mag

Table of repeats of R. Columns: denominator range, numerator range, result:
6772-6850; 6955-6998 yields 1.00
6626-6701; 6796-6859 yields 1.02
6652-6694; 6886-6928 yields 1.01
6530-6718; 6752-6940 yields 0.97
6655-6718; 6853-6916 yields 1.03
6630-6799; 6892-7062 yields 1.02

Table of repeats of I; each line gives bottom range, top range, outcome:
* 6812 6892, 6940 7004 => 1.02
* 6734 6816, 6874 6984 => 1.04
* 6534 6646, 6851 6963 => 1.03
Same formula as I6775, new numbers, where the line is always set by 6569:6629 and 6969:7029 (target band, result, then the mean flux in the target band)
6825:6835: 0.07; 8.24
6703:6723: 0.12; 8.07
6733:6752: 0.08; 8.31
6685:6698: 0.07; 8.51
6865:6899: 0.01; 8.68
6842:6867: 0.04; 8.43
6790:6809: 0.09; 8.18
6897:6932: 0.03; 8.4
